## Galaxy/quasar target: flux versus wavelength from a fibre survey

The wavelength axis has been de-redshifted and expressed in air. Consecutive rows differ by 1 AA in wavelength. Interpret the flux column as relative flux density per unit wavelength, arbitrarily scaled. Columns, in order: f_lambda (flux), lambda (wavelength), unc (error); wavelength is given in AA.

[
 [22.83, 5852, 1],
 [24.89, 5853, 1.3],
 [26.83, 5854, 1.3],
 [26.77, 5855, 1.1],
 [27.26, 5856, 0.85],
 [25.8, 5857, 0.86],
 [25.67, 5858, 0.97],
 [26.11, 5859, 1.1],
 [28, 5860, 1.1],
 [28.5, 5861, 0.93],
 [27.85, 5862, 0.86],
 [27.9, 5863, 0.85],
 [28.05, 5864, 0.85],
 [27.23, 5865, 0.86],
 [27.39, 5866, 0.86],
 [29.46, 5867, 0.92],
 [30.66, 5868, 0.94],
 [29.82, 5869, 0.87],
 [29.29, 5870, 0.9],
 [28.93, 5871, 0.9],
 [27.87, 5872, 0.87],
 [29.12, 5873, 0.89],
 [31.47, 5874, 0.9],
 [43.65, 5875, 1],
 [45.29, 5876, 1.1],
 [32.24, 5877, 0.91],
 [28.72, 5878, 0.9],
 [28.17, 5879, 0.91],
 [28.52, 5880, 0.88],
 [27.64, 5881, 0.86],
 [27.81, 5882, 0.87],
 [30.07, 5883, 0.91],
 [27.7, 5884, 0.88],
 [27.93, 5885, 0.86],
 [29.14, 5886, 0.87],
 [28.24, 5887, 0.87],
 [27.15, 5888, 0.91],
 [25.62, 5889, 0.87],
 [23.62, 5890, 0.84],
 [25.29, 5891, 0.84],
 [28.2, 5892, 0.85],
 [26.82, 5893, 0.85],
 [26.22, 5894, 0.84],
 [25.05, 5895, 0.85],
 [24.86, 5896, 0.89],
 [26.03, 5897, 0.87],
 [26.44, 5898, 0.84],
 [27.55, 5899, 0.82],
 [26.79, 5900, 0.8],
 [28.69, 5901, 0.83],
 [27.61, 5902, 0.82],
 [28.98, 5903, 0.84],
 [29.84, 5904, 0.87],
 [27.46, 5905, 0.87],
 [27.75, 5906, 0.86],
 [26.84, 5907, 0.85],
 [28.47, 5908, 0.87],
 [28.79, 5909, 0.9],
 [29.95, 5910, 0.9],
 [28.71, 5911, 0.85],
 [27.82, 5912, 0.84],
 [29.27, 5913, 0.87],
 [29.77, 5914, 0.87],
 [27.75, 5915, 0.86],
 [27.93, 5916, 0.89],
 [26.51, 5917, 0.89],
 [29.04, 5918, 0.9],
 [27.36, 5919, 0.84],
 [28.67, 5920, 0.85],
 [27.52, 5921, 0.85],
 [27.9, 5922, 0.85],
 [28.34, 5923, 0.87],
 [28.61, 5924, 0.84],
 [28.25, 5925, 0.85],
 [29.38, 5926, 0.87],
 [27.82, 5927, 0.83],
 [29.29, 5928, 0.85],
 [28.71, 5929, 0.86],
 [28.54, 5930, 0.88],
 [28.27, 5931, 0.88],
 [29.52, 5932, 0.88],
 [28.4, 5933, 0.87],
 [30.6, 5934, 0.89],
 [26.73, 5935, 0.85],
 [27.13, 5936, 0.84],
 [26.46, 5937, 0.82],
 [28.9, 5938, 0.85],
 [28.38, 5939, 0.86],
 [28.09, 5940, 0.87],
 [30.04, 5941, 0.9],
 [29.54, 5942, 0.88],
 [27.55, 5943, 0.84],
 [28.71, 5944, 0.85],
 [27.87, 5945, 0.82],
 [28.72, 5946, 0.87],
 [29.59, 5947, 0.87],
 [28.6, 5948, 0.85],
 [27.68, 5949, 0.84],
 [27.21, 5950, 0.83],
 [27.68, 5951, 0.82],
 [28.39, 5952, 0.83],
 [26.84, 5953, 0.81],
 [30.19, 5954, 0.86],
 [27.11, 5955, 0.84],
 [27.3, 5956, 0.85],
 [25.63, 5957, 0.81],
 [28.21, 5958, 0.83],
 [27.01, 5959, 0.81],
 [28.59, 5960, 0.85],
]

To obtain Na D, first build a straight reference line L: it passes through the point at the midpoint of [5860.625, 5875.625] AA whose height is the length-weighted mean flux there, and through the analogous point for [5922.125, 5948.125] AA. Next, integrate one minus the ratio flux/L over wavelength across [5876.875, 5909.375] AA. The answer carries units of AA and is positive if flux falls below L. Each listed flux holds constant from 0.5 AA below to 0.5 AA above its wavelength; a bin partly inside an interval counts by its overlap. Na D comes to 2.1 AA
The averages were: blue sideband 30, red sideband 28.5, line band 27.5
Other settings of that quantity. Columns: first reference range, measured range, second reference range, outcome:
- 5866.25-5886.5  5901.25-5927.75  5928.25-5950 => 0.88 AA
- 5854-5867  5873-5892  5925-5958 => -1.58 AA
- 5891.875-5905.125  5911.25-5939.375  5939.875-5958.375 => -0.65 AA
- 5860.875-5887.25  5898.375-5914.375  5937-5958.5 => 0.45 AA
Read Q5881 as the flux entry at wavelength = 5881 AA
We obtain 27.64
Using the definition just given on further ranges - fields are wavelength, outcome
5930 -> 28.54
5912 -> 27.82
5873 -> 29.12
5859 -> 26.11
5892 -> 28.2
